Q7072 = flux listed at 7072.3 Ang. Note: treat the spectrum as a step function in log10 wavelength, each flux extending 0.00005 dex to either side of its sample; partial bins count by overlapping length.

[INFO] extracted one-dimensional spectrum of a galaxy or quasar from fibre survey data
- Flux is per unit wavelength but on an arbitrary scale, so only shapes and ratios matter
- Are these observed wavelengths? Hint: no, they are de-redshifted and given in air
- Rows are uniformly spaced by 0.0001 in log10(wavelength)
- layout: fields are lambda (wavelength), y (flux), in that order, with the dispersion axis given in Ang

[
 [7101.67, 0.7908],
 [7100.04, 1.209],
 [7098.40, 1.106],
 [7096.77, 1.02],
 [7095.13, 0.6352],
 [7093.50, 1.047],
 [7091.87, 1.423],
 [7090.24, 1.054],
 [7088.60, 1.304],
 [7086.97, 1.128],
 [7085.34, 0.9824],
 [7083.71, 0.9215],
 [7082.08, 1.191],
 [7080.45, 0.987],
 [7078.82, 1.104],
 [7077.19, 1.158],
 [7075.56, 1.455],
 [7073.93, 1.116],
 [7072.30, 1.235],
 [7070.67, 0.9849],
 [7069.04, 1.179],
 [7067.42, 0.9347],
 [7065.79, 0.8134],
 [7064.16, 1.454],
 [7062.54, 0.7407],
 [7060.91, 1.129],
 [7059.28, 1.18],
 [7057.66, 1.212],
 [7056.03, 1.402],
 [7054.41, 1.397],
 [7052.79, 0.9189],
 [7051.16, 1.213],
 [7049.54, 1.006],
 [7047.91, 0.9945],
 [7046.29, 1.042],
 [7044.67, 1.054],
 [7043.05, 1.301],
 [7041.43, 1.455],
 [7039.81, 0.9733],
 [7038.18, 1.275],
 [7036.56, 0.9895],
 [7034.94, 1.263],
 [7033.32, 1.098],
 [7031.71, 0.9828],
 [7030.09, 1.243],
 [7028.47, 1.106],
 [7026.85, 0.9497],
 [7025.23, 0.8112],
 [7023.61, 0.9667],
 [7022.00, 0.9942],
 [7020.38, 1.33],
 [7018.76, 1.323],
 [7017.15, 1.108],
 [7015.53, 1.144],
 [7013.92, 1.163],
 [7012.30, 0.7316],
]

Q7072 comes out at 1.235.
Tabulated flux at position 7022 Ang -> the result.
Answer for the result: 0.9942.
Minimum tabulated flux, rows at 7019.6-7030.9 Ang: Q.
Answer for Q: 0.8112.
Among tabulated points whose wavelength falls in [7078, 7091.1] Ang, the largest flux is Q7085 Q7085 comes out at 1.304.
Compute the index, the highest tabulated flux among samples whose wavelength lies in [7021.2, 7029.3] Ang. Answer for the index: 1.106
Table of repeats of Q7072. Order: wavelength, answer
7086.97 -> 1.128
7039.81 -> 0.9733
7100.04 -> 1.209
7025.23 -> 0.8112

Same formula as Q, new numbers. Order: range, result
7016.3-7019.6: 1.108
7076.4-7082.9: 0.987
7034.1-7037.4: 0.9895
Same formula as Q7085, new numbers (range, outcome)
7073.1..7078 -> 1.455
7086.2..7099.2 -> 1.423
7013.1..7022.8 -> 1.33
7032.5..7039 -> 1.275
